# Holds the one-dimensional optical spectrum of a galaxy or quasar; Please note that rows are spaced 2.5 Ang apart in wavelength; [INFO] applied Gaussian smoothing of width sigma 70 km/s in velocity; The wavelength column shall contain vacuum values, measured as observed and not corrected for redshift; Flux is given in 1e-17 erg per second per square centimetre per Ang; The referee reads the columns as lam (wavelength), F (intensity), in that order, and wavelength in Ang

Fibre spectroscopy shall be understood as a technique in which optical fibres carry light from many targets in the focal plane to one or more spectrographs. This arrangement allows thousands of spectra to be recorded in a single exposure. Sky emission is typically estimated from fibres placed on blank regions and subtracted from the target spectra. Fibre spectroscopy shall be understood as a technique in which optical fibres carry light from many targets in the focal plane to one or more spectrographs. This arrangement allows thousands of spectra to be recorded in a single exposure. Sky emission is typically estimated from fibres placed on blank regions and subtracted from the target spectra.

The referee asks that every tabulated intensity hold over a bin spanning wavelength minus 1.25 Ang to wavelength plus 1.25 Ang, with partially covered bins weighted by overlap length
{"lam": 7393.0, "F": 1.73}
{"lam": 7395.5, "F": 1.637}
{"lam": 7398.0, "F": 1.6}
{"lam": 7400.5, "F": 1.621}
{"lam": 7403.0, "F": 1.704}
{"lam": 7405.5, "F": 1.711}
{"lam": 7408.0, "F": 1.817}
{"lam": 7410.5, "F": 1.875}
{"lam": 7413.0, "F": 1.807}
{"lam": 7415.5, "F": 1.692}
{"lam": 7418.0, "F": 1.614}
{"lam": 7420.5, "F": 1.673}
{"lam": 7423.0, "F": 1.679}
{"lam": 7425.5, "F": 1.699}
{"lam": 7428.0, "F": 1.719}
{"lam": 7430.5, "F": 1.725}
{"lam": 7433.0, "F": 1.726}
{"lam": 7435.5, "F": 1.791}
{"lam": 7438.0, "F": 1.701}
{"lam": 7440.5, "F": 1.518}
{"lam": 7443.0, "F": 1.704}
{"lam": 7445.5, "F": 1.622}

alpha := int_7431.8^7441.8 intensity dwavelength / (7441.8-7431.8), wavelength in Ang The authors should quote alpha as 1.68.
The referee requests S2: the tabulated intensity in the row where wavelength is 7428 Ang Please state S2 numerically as 1.719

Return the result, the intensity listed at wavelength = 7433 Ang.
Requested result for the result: 1.726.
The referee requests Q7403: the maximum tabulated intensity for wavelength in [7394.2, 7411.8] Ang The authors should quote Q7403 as 1.875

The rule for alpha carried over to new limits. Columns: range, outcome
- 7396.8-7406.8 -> 1.66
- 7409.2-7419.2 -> 1.75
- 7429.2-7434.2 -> 1.73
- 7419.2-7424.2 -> 1.68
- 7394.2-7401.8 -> 1.62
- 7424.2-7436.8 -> 1.73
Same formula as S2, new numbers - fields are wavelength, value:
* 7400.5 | 1.621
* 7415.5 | 1.692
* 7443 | 1.704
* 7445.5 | 1.622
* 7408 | 1.817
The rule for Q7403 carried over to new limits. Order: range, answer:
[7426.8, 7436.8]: 1.791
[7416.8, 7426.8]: 1.699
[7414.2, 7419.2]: 1.692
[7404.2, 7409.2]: 1.817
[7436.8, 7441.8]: 1.701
